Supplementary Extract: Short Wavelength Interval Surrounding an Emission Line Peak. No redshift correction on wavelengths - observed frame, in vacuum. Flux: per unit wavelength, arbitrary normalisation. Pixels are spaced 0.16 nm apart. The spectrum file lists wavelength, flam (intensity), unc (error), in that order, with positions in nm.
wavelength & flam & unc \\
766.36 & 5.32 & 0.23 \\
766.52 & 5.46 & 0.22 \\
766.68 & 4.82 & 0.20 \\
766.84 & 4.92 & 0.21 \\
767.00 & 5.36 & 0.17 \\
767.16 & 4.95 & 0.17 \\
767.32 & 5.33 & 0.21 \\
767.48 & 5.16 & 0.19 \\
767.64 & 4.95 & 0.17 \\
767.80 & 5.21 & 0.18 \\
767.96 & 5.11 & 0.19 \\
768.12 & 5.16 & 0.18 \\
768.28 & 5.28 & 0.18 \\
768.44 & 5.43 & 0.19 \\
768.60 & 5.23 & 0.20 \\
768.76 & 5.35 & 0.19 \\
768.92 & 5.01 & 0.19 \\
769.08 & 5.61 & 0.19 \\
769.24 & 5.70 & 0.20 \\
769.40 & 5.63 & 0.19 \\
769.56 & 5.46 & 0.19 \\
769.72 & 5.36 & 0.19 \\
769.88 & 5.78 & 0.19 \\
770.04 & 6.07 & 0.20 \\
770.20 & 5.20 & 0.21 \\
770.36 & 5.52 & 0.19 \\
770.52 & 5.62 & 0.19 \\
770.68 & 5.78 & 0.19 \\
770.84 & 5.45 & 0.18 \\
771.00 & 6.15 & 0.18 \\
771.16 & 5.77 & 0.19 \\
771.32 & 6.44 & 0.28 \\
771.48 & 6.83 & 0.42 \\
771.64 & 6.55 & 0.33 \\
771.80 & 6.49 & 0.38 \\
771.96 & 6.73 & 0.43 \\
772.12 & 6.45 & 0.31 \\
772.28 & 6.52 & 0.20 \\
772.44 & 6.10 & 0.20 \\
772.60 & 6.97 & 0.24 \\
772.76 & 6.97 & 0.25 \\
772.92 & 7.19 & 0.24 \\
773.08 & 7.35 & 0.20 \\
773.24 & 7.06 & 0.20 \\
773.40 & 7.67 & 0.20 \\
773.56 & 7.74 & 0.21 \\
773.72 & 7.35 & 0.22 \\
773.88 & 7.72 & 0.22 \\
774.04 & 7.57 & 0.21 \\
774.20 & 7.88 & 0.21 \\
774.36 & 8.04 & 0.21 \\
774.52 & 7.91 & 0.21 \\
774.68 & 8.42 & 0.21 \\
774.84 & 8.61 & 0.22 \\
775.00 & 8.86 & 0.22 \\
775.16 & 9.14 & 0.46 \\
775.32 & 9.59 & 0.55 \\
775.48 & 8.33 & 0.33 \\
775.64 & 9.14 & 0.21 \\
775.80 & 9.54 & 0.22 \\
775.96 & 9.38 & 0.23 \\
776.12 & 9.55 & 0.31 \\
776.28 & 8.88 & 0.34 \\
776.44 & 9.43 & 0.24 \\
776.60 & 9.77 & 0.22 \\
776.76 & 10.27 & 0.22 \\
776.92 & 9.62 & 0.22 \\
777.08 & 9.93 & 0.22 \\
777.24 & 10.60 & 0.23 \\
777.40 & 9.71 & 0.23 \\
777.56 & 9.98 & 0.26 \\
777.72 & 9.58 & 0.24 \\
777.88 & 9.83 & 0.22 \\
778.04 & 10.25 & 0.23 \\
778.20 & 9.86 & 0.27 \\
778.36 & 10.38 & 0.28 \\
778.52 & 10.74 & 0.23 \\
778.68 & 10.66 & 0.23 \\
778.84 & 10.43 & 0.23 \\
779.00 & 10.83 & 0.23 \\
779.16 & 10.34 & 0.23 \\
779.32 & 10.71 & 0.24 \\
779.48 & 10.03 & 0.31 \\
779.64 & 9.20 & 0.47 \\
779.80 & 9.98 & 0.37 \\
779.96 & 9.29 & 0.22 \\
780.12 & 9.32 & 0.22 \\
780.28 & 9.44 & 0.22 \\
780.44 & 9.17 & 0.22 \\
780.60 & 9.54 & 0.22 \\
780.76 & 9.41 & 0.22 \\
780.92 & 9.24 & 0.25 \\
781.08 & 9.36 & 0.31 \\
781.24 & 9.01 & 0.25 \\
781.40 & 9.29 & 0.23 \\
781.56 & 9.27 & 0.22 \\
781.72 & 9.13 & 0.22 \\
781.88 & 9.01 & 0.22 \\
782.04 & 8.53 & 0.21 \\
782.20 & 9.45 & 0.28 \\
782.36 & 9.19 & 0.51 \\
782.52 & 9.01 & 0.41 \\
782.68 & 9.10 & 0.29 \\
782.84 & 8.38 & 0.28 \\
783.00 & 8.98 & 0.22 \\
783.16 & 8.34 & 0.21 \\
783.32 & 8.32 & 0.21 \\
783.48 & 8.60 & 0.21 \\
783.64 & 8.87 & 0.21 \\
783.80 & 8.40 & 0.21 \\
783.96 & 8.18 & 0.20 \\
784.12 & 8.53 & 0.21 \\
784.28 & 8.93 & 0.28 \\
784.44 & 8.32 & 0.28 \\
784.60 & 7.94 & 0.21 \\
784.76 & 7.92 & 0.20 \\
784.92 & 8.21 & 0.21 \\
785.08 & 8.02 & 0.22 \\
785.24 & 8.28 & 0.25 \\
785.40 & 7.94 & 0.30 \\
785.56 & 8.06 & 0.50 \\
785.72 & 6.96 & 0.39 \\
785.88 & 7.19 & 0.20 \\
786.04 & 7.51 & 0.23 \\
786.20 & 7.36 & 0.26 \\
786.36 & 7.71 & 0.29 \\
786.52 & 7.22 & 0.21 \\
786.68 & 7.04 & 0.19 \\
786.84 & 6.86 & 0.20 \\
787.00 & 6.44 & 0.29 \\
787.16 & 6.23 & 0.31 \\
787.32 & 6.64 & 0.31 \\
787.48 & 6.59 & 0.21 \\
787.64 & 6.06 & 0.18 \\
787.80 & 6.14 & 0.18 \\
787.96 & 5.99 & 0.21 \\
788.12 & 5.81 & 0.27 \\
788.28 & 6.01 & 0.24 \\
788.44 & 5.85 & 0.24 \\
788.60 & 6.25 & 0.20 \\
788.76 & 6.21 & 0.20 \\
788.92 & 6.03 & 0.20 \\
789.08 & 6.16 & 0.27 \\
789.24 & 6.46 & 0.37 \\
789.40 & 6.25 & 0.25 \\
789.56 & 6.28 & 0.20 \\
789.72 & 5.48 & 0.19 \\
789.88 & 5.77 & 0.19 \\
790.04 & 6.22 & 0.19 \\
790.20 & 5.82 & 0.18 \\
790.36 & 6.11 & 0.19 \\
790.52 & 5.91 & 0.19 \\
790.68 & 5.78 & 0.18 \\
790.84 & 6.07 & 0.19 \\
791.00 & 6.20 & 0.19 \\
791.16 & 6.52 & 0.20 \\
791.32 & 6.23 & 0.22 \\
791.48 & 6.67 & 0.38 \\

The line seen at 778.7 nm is H-beta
